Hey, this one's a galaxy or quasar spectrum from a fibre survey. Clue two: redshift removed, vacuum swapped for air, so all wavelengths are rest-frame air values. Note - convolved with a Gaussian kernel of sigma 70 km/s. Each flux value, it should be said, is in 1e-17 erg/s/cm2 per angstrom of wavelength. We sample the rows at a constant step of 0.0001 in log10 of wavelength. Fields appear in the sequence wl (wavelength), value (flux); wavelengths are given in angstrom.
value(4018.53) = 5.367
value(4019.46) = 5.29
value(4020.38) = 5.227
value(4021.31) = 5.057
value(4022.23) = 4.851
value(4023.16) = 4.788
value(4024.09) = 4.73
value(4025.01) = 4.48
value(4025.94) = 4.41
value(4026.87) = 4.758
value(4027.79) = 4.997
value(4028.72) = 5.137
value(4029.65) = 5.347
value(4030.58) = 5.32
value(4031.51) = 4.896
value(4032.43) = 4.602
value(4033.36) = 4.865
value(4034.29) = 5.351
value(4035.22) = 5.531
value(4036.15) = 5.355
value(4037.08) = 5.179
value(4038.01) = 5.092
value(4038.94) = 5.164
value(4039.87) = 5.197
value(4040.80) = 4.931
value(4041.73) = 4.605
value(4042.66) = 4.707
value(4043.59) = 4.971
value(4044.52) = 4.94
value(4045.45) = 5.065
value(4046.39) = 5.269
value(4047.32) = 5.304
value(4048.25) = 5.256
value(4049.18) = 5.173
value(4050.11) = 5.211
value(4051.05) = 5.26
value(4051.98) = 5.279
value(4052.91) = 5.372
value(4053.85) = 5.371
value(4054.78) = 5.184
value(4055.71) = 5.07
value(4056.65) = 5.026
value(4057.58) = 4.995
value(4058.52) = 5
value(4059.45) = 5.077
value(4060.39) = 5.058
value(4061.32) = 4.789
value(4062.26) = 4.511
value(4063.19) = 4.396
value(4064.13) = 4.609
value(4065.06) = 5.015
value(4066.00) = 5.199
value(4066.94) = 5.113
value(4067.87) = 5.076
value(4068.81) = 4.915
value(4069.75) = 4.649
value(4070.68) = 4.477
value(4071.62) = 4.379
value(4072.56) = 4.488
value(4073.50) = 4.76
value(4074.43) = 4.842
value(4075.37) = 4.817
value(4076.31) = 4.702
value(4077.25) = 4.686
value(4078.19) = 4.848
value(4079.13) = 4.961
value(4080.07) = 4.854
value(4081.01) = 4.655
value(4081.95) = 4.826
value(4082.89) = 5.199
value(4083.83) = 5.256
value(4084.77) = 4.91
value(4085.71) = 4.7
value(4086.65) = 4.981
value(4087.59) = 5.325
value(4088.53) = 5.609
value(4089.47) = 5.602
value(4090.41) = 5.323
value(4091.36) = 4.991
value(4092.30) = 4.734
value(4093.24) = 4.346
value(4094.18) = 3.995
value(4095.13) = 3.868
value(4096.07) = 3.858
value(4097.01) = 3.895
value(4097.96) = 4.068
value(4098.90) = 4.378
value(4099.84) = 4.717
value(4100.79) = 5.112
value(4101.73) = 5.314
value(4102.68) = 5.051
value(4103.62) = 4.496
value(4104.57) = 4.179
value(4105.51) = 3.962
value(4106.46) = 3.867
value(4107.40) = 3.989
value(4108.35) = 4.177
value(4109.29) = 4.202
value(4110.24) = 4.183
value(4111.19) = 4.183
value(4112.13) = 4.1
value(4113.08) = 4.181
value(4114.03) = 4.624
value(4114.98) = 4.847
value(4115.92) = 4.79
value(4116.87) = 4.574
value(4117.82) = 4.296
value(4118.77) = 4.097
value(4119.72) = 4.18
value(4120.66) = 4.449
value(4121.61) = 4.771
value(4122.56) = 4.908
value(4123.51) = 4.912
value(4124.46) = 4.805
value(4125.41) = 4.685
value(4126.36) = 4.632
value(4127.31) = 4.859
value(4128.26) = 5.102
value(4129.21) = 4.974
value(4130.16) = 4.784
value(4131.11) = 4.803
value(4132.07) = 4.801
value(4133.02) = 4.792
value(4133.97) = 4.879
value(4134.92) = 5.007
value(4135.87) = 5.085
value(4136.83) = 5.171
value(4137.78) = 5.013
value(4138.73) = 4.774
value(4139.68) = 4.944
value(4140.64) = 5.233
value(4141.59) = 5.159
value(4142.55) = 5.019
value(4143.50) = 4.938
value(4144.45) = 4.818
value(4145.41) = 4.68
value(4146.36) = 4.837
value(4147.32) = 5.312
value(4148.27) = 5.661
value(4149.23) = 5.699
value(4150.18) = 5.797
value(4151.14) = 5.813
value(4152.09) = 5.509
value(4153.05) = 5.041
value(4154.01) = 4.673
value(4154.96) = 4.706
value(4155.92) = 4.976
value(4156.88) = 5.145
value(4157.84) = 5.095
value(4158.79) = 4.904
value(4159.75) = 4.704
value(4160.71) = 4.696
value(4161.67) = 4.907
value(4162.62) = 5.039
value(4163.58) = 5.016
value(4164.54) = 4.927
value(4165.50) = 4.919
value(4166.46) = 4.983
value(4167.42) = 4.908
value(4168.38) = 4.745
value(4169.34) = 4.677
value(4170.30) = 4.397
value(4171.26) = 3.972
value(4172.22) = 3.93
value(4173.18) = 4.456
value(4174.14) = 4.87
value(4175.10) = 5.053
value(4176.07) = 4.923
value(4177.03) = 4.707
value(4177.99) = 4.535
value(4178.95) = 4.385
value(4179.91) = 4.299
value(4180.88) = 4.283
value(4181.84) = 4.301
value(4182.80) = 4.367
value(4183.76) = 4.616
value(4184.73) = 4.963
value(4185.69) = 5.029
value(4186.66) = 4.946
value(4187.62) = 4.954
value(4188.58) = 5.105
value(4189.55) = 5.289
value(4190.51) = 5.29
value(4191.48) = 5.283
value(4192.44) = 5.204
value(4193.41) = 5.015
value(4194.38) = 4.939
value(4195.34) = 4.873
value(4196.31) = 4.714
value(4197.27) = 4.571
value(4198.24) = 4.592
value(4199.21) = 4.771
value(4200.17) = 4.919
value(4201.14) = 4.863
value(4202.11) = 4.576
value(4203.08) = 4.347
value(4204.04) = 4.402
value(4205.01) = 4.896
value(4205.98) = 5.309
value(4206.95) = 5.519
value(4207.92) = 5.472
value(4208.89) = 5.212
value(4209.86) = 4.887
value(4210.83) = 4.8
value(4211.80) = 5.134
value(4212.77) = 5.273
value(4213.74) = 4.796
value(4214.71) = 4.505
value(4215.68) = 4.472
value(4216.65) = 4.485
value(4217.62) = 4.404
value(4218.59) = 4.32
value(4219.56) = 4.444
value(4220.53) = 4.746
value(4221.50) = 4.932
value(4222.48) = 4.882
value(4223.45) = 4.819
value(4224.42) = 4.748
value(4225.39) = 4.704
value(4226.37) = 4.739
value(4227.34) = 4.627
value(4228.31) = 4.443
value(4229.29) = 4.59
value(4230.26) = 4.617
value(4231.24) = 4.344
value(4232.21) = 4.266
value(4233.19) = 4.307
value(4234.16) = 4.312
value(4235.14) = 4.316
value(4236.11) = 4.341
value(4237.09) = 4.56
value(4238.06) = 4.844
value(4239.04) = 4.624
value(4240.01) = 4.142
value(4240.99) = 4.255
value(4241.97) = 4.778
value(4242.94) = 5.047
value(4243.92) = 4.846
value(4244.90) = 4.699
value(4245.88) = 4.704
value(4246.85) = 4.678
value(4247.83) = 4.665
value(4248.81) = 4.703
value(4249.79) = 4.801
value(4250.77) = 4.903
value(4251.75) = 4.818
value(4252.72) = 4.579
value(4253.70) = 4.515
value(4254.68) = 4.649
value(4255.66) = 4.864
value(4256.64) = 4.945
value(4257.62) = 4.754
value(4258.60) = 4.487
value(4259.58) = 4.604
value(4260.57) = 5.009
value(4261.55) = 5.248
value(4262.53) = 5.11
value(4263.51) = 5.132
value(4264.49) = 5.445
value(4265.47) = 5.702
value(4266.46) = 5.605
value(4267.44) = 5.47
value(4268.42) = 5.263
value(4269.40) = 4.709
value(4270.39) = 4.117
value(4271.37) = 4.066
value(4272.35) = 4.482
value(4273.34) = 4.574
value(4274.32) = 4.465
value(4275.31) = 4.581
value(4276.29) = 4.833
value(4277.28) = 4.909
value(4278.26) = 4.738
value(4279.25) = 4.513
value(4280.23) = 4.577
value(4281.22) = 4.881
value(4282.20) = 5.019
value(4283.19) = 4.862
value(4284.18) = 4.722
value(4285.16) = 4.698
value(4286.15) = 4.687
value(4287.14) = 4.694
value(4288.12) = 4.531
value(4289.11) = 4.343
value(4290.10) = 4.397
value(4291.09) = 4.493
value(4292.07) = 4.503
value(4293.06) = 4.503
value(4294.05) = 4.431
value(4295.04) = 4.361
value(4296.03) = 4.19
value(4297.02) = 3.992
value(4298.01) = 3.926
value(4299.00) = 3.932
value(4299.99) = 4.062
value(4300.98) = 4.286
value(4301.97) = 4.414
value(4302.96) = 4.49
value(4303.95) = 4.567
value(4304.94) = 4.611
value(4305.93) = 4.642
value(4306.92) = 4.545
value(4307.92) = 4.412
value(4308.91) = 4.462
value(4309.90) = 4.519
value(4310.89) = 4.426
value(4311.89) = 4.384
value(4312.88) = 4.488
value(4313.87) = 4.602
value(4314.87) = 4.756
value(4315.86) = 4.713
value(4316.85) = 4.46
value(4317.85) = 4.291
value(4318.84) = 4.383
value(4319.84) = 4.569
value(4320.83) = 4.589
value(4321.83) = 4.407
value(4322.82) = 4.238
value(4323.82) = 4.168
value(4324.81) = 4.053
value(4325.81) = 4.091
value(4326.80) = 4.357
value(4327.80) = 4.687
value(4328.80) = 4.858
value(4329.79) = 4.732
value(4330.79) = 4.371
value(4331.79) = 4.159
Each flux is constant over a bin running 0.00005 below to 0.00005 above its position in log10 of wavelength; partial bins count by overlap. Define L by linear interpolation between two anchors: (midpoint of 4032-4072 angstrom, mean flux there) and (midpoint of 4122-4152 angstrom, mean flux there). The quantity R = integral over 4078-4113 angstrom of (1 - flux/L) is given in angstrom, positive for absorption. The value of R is 2.9 angstrom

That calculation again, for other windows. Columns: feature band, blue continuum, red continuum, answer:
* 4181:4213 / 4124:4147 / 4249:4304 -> -0.7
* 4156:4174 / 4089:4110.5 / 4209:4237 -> -0.8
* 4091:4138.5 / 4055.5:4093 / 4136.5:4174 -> 3.6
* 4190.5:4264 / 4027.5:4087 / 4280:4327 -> -2.1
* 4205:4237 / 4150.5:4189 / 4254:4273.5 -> 0.9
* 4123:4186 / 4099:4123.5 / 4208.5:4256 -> -4.8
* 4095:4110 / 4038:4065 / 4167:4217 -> 1.9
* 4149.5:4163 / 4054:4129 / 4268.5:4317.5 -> -1.3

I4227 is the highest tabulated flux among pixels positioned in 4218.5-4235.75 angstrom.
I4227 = 4.932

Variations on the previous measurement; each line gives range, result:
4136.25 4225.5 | 5.813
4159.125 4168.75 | 5.039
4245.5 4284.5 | 5.702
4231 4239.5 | 4.844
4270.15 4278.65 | 4.909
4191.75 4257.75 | 5.519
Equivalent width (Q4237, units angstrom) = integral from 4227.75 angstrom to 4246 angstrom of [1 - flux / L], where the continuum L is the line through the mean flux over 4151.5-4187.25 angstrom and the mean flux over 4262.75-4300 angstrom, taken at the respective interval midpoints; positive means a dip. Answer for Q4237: 0.6 angstrom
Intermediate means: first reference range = 4.75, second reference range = 4.65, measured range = 4.52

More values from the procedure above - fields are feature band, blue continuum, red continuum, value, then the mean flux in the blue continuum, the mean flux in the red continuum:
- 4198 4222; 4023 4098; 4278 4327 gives -0.9 angstrom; 4.91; 4.46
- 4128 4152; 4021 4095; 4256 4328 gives -1.3 angstrom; 4.95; 4.59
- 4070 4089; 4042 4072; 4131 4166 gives 0.5 angstrom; 4.99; 5.04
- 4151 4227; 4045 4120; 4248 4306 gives -1.8 angstrom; 4.75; 4.67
